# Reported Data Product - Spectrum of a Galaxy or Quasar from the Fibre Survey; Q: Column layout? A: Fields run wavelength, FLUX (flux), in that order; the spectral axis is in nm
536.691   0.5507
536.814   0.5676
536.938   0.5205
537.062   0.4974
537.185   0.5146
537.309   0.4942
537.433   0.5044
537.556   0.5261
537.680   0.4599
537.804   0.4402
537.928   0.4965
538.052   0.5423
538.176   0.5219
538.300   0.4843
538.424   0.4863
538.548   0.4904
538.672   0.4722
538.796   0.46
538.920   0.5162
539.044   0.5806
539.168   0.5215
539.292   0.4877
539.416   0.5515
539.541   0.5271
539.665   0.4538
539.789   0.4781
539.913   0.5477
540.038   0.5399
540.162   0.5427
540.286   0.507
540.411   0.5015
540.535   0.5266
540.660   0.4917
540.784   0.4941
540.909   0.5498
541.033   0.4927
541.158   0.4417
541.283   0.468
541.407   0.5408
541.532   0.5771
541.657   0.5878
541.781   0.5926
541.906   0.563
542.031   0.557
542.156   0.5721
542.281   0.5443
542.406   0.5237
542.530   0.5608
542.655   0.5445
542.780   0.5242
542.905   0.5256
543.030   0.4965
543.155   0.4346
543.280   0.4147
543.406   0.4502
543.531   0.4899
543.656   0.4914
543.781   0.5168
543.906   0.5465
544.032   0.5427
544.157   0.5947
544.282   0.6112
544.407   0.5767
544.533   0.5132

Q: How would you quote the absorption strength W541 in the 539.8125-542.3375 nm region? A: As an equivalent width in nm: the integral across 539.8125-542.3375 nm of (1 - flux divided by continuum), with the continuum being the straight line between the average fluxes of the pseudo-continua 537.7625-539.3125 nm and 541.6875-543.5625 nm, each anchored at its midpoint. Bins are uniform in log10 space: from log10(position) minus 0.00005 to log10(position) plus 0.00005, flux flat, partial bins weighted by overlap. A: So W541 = -0.09 nm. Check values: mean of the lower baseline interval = 0.501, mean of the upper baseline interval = 0.521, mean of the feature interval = 0.531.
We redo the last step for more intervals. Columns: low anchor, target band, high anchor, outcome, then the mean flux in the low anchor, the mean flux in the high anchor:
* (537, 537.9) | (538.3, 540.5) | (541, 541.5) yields -0.082 nm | 0.491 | 0.49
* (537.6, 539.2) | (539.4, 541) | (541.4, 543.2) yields 0.013 nm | 0.498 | 0.544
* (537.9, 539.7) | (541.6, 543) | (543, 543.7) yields -0.242 nm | 0.507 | 0.46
